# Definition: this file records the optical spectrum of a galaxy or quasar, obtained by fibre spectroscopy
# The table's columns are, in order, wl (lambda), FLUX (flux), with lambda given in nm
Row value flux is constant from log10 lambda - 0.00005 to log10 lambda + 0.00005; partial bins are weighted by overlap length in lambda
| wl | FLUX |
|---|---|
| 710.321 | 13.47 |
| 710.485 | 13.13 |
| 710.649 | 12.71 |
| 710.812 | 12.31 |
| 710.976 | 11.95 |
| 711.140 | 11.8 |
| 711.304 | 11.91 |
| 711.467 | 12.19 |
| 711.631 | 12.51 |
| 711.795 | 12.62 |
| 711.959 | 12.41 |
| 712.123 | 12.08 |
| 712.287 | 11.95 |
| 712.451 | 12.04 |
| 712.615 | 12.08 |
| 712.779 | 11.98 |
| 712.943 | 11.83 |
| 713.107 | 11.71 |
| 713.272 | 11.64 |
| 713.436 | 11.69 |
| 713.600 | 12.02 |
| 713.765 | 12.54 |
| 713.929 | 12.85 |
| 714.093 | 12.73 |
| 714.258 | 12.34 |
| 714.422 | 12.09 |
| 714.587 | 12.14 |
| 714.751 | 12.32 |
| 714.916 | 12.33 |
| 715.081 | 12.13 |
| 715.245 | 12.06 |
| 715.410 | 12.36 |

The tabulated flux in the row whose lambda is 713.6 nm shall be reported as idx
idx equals 12.02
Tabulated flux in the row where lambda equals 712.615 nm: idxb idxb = 12.08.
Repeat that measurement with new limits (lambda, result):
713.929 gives 12.85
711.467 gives 12.19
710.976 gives 11.95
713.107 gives 11.71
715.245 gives 12.06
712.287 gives 11.95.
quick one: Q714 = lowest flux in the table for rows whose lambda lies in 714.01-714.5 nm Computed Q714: 12.09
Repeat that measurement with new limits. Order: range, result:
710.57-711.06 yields 11.95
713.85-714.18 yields 12.73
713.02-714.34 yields 11.64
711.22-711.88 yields 11.91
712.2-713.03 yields 11.83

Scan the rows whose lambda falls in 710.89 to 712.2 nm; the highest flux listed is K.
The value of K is 12.62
